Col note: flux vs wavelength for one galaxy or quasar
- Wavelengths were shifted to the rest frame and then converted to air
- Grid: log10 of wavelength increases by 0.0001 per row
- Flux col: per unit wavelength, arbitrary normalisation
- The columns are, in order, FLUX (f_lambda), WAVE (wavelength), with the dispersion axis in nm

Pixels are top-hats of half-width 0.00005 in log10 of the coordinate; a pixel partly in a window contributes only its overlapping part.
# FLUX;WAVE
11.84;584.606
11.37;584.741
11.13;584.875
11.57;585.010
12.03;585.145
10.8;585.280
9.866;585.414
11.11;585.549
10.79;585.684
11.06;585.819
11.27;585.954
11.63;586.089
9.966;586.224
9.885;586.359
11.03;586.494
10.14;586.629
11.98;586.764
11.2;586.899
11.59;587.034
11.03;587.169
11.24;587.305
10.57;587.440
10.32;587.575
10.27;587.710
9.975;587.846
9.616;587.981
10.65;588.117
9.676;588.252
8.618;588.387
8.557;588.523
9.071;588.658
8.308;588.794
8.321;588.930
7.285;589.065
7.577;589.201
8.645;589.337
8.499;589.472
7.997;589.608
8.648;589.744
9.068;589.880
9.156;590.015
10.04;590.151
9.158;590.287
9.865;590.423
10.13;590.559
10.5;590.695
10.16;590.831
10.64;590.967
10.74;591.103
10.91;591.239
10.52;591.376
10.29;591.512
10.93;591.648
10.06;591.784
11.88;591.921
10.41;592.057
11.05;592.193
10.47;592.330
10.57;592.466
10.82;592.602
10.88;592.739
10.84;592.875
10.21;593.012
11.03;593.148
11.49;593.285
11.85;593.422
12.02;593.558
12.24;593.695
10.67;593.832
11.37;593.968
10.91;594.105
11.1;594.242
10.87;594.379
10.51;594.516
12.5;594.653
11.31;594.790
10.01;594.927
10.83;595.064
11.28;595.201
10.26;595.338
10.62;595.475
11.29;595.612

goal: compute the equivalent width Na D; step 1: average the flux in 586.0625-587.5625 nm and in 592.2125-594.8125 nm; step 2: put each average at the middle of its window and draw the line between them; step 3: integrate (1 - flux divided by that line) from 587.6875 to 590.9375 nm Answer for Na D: 0.54 nm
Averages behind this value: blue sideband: 10.9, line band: 9.16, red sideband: 11.1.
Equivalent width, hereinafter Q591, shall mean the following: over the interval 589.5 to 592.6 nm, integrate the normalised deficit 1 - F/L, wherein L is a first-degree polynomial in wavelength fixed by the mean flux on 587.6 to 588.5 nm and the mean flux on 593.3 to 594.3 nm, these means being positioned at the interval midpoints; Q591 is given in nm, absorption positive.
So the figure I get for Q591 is 0.15 nm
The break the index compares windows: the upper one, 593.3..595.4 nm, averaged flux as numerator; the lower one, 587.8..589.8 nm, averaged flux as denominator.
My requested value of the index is 1.28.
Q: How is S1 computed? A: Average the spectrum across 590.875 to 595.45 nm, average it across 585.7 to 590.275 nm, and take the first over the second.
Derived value 1.12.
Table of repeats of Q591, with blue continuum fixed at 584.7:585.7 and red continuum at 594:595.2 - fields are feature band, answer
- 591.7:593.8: 0.00 nm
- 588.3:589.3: 0.25 nm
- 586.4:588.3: 0.07 nm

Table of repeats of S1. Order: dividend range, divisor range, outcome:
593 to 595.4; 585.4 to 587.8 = 1.03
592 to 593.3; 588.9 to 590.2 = 1.26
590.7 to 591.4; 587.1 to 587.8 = 0.99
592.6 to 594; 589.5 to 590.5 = 1.23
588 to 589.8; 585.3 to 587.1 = 0.79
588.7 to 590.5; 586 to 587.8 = 0.80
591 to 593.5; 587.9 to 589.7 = 1.25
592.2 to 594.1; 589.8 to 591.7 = 1.10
